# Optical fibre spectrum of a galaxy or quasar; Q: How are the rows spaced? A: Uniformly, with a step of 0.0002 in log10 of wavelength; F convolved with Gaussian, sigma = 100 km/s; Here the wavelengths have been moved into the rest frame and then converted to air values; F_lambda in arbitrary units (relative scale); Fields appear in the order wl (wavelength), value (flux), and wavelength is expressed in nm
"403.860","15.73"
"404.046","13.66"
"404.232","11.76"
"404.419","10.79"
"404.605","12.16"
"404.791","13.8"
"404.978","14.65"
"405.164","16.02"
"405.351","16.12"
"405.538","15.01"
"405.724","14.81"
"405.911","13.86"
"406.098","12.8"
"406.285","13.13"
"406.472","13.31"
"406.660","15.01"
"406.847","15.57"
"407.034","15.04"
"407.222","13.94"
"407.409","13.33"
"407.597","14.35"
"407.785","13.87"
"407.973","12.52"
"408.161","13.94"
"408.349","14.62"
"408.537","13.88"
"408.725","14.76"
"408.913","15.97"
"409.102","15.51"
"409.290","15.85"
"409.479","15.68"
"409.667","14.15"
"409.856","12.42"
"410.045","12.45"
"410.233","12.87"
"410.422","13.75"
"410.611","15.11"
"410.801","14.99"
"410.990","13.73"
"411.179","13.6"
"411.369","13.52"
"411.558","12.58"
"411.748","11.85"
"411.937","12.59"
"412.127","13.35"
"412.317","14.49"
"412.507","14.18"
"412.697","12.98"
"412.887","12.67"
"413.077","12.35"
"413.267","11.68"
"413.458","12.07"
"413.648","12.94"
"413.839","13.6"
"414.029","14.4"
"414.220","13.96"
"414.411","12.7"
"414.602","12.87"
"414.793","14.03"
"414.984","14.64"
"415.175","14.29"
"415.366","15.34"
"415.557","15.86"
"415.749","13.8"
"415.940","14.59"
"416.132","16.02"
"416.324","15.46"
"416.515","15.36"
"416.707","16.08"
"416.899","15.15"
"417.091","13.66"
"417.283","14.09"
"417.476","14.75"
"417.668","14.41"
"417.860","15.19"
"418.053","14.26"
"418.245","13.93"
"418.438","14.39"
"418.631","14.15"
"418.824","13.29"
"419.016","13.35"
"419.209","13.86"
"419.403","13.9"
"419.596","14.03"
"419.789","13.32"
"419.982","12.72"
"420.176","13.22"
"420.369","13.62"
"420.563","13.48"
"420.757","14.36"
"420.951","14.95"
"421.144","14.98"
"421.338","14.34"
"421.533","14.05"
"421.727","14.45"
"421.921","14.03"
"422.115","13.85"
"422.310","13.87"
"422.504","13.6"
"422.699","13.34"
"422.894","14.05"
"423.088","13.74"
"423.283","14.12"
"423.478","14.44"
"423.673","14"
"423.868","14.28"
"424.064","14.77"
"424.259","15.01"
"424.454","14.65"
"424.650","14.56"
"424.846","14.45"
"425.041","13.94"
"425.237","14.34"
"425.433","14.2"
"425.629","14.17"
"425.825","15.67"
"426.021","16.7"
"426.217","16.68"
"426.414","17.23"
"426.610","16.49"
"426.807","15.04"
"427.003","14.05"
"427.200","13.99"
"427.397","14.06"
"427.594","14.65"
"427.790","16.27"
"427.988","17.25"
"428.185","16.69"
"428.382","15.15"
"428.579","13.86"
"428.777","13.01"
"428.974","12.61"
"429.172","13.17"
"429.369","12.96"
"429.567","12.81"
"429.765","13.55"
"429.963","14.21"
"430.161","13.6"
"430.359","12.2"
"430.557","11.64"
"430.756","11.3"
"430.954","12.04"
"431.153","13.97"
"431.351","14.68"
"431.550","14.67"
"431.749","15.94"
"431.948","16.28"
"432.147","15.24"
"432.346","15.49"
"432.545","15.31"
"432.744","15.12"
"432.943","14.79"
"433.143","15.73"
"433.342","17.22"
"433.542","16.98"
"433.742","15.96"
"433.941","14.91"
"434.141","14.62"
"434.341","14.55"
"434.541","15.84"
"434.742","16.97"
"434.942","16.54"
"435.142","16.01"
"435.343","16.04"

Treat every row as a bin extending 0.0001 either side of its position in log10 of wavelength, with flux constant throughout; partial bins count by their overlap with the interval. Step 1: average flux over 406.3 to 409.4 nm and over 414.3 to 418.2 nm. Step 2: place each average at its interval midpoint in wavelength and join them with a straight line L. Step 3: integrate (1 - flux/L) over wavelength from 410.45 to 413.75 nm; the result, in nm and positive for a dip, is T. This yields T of 0.295 nm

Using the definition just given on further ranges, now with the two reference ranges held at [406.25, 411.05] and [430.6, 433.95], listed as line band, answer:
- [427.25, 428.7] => -0.05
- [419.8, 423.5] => 0.18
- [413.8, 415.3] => 0.06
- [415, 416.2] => -0.04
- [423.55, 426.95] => -0.07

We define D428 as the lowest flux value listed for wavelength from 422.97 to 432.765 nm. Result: 11.3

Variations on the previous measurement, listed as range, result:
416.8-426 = 12.72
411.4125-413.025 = 11.85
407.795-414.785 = 11.68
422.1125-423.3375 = 13.34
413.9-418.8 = 12.7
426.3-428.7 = 13.86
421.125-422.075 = 14.03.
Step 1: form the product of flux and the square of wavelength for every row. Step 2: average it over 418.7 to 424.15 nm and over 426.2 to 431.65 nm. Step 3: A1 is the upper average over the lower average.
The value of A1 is 1.05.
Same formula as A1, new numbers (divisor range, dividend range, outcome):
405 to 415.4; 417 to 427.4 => 1.09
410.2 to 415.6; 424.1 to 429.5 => 1.17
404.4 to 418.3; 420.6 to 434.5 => 1.12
